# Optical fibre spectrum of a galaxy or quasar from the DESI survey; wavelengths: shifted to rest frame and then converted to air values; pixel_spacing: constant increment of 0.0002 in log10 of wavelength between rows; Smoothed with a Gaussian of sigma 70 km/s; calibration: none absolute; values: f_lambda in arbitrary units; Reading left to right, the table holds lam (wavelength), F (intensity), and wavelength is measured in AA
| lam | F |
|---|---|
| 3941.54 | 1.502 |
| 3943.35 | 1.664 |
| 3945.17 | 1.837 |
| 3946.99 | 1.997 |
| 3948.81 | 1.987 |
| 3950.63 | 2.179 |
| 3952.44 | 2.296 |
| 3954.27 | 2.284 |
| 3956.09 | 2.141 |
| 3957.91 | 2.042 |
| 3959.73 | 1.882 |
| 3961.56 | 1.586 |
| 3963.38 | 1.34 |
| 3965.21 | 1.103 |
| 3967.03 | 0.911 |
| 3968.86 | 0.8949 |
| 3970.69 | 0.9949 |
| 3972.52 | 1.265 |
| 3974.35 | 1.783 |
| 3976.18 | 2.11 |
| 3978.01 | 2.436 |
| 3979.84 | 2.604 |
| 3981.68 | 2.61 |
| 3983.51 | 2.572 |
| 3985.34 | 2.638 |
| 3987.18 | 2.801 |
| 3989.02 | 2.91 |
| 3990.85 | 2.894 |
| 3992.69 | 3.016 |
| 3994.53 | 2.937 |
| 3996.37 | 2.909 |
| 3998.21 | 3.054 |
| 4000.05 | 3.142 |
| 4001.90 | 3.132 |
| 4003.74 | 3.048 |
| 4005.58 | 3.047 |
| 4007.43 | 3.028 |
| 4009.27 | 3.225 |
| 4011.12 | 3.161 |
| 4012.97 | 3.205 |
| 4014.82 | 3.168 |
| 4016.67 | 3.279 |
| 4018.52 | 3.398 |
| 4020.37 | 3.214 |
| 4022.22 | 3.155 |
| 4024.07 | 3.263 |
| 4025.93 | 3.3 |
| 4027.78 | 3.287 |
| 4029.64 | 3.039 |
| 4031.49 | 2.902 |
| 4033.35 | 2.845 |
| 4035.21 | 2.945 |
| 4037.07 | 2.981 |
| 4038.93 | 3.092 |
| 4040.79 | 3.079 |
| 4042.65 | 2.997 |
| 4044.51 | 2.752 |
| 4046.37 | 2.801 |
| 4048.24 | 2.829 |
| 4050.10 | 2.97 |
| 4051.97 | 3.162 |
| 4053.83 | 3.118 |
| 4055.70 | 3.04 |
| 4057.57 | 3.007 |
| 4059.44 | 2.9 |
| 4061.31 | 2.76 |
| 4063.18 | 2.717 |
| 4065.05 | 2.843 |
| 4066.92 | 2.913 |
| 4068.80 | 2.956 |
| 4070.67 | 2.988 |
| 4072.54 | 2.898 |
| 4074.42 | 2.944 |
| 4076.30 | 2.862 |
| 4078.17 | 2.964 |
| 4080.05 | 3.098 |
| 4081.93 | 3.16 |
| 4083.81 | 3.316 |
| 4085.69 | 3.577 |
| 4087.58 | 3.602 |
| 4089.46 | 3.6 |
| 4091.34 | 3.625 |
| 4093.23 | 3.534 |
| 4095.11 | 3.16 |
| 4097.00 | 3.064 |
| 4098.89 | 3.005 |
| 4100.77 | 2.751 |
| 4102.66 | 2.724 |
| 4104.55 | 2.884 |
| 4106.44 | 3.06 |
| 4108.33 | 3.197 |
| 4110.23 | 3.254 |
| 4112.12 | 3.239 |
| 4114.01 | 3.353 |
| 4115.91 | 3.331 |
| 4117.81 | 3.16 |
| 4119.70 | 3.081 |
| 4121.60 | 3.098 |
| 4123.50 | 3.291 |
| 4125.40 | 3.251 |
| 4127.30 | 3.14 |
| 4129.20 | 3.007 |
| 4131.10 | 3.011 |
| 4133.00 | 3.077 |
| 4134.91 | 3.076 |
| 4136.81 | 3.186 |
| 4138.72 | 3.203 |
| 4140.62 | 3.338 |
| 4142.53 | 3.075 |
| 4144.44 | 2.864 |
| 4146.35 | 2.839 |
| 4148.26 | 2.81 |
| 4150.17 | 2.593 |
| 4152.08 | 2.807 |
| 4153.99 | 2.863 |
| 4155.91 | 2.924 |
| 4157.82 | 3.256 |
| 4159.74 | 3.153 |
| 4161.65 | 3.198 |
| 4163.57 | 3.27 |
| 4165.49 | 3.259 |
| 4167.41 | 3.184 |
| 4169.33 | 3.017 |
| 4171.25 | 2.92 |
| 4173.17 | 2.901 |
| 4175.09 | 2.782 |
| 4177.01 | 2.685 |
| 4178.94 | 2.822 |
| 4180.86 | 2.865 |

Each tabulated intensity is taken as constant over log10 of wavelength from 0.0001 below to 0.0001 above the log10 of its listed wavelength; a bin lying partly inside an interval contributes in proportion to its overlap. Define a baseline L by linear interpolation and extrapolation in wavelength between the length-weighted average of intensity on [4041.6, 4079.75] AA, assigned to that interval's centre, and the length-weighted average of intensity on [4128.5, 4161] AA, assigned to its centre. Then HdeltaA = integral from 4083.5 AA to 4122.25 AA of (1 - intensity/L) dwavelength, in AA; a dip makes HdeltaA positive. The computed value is -3.31 AA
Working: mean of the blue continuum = 2.93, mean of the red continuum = 3.01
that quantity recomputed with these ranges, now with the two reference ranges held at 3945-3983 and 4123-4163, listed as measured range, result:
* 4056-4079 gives -3.3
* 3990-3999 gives -4.1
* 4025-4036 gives -3.7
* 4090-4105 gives -2.1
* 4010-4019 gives -4.4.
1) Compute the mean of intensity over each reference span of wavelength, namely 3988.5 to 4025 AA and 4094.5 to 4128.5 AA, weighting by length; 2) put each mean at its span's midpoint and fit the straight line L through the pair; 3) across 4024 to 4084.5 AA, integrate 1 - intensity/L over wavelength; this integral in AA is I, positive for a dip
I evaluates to 2.4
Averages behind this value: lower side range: 3.11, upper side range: 3.11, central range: 2.99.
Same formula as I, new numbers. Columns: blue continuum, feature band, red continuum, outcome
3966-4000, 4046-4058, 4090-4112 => -0.9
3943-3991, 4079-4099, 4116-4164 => -4.4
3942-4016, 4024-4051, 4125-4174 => -4.3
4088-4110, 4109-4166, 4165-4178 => -0.9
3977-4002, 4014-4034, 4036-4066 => -2.0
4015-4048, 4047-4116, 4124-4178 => -0.8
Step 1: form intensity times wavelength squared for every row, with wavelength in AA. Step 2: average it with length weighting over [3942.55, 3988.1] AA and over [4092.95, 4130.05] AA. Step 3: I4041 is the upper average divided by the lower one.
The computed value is 1.75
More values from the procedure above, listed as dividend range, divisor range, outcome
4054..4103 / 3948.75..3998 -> 1.52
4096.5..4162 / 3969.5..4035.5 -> 1.15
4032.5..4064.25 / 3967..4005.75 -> 1.23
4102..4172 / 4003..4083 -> 1.06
